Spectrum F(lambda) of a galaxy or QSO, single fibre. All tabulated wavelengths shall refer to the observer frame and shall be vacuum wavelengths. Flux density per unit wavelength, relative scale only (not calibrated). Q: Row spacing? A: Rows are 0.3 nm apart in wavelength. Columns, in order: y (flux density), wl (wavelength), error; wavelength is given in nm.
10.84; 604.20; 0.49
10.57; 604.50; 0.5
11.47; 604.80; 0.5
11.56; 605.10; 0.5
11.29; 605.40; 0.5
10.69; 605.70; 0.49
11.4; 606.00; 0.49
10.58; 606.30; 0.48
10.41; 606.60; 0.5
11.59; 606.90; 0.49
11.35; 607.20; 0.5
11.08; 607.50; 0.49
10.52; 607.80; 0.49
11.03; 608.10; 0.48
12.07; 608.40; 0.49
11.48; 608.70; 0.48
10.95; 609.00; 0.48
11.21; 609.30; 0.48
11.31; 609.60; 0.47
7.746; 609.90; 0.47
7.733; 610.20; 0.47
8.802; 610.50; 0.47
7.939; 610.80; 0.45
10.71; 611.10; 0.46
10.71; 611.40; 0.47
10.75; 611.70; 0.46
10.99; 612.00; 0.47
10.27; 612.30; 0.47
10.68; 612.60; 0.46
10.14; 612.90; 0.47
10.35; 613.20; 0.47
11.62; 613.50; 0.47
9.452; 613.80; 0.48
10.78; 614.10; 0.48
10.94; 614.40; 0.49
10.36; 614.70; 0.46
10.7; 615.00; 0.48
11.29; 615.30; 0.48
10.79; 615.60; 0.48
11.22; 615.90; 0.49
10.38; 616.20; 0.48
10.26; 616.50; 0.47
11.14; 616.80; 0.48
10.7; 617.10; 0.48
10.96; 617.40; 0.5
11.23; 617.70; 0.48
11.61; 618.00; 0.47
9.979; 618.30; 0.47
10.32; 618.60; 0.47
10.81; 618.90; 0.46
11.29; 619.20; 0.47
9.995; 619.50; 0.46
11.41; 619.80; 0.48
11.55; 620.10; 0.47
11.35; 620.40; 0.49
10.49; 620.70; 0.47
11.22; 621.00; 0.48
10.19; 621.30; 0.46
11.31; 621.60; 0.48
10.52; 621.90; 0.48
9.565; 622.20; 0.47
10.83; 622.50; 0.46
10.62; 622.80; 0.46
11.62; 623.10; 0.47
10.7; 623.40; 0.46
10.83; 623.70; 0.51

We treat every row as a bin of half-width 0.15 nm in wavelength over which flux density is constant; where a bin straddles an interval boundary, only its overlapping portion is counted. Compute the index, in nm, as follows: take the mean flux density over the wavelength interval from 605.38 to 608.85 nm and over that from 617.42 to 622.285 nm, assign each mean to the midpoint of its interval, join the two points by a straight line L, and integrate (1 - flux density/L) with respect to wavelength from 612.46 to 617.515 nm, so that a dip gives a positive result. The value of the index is 0.11 nm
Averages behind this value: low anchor 11.1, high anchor 10.8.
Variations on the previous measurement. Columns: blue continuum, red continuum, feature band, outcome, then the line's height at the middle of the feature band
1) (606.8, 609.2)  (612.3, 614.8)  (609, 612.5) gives 0.320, 10.9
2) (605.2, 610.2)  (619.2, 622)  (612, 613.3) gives 0.052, 10.9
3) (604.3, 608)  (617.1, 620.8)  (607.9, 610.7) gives 0.200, 11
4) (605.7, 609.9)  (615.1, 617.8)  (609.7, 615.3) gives 0.438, 10.9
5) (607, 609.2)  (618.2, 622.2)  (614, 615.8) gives 0.023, 11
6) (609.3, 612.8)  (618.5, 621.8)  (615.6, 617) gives -0.039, 10.5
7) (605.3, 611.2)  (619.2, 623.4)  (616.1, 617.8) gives -0.009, 10.7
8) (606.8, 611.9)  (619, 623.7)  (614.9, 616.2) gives -0.038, 10.6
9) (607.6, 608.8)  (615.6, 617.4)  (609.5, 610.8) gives 0.286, 11.1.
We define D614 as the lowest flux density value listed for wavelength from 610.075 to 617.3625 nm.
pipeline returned 7.733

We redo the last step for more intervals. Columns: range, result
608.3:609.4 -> 10.95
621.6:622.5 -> 9.565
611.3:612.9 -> 10.14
